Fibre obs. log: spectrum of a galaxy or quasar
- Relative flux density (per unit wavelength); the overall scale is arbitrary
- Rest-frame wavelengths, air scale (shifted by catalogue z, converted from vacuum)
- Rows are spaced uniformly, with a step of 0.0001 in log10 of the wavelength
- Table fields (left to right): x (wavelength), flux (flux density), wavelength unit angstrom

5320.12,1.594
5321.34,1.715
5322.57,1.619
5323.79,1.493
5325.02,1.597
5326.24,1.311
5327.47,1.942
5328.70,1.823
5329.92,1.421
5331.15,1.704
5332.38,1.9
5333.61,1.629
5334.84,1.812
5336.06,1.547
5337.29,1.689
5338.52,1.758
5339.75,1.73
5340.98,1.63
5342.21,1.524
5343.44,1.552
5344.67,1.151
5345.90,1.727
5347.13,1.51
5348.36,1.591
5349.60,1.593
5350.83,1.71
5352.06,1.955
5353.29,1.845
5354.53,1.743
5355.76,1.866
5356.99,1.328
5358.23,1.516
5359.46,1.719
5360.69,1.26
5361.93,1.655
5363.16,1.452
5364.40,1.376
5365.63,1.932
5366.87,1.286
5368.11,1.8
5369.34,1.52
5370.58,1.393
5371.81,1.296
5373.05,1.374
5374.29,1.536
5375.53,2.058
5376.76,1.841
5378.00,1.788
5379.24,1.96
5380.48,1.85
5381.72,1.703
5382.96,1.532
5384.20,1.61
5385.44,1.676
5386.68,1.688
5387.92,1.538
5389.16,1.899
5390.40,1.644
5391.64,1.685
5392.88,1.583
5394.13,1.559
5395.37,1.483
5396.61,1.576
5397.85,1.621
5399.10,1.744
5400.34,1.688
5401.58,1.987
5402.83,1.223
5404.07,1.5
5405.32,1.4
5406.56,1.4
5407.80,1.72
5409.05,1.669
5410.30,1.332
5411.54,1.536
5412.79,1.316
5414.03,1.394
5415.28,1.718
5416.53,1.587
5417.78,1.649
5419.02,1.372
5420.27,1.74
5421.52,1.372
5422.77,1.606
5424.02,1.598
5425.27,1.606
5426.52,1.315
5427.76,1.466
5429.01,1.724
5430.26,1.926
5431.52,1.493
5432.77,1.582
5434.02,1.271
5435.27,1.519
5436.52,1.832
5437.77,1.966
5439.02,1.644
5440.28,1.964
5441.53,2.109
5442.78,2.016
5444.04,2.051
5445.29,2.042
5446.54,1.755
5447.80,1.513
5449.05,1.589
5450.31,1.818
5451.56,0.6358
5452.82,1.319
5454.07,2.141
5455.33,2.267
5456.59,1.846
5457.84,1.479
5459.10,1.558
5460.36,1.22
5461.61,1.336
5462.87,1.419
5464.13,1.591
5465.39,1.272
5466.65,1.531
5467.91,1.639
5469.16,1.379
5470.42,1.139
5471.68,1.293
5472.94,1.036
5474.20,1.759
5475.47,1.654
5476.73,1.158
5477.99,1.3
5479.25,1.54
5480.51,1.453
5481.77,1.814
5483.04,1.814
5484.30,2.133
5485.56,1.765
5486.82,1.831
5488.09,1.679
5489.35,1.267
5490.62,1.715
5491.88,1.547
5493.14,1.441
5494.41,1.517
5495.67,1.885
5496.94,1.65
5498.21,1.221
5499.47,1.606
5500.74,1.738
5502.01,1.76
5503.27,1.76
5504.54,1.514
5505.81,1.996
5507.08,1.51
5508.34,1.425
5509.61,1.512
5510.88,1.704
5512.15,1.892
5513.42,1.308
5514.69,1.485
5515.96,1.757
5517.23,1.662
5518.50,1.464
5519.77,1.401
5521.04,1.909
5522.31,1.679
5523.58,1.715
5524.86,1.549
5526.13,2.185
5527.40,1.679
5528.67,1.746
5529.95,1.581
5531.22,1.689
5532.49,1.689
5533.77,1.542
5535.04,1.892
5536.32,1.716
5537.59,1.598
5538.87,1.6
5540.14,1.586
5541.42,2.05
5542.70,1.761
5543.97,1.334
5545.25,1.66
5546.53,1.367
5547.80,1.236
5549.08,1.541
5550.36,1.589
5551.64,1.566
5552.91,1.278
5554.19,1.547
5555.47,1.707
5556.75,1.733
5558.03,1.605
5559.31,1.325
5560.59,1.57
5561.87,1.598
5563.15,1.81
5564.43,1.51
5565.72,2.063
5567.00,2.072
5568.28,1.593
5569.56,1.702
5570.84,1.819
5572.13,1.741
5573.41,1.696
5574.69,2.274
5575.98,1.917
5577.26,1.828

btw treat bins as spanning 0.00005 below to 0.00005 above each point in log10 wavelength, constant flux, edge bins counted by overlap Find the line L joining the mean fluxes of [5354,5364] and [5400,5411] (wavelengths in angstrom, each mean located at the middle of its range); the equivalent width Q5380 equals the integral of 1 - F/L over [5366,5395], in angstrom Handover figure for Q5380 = -1.7 angstrom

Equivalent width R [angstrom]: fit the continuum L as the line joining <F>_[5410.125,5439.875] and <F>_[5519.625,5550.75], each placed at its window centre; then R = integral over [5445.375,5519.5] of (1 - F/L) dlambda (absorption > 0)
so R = 2.01 angstrom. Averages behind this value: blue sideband 1.57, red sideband 1.66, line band 1.57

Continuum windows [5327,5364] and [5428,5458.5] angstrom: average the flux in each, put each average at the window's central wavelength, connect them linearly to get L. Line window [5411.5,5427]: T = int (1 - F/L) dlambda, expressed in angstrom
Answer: 1.6 angstrom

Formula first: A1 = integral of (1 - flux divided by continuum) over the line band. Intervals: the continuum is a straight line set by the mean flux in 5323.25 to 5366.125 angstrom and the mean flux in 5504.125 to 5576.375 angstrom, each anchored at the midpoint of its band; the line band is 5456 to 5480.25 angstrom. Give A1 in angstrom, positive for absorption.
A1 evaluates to 3.2 angstrom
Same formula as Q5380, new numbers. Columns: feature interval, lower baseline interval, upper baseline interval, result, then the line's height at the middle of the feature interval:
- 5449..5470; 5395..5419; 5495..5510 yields 0.9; 1.6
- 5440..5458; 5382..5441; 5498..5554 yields -1.9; 1.61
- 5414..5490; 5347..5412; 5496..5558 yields 1.1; 1.62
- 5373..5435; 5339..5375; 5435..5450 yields 4.0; 1.72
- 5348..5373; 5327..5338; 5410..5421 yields 1.0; 1.65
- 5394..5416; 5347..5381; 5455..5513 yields 0.9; 1.61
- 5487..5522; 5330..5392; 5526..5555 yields 0.3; 1.62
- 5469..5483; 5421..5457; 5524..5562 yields 2.0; 1.66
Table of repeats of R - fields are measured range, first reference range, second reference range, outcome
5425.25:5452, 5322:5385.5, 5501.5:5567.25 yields -0.78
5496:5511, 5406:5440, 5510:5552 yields 0.04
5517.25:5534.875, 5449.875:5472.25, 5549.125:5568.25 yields -1.07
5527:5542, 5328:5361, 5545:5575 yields -0.48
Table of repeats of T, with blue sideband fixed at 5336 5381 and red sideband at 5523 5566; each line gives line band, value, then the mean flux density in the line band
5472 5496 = 0.6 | 1.59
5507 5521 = 0.5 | 1.57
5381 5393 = -0.3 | 1.66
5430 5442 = -0.7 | 1.72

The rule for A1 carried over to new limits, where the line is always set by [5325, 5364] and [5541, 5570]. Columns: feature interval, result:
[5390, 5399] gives 0.1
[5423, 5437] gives 0.4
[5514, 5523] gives 0.0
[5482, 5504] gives -0.7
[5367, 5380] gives -0.1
